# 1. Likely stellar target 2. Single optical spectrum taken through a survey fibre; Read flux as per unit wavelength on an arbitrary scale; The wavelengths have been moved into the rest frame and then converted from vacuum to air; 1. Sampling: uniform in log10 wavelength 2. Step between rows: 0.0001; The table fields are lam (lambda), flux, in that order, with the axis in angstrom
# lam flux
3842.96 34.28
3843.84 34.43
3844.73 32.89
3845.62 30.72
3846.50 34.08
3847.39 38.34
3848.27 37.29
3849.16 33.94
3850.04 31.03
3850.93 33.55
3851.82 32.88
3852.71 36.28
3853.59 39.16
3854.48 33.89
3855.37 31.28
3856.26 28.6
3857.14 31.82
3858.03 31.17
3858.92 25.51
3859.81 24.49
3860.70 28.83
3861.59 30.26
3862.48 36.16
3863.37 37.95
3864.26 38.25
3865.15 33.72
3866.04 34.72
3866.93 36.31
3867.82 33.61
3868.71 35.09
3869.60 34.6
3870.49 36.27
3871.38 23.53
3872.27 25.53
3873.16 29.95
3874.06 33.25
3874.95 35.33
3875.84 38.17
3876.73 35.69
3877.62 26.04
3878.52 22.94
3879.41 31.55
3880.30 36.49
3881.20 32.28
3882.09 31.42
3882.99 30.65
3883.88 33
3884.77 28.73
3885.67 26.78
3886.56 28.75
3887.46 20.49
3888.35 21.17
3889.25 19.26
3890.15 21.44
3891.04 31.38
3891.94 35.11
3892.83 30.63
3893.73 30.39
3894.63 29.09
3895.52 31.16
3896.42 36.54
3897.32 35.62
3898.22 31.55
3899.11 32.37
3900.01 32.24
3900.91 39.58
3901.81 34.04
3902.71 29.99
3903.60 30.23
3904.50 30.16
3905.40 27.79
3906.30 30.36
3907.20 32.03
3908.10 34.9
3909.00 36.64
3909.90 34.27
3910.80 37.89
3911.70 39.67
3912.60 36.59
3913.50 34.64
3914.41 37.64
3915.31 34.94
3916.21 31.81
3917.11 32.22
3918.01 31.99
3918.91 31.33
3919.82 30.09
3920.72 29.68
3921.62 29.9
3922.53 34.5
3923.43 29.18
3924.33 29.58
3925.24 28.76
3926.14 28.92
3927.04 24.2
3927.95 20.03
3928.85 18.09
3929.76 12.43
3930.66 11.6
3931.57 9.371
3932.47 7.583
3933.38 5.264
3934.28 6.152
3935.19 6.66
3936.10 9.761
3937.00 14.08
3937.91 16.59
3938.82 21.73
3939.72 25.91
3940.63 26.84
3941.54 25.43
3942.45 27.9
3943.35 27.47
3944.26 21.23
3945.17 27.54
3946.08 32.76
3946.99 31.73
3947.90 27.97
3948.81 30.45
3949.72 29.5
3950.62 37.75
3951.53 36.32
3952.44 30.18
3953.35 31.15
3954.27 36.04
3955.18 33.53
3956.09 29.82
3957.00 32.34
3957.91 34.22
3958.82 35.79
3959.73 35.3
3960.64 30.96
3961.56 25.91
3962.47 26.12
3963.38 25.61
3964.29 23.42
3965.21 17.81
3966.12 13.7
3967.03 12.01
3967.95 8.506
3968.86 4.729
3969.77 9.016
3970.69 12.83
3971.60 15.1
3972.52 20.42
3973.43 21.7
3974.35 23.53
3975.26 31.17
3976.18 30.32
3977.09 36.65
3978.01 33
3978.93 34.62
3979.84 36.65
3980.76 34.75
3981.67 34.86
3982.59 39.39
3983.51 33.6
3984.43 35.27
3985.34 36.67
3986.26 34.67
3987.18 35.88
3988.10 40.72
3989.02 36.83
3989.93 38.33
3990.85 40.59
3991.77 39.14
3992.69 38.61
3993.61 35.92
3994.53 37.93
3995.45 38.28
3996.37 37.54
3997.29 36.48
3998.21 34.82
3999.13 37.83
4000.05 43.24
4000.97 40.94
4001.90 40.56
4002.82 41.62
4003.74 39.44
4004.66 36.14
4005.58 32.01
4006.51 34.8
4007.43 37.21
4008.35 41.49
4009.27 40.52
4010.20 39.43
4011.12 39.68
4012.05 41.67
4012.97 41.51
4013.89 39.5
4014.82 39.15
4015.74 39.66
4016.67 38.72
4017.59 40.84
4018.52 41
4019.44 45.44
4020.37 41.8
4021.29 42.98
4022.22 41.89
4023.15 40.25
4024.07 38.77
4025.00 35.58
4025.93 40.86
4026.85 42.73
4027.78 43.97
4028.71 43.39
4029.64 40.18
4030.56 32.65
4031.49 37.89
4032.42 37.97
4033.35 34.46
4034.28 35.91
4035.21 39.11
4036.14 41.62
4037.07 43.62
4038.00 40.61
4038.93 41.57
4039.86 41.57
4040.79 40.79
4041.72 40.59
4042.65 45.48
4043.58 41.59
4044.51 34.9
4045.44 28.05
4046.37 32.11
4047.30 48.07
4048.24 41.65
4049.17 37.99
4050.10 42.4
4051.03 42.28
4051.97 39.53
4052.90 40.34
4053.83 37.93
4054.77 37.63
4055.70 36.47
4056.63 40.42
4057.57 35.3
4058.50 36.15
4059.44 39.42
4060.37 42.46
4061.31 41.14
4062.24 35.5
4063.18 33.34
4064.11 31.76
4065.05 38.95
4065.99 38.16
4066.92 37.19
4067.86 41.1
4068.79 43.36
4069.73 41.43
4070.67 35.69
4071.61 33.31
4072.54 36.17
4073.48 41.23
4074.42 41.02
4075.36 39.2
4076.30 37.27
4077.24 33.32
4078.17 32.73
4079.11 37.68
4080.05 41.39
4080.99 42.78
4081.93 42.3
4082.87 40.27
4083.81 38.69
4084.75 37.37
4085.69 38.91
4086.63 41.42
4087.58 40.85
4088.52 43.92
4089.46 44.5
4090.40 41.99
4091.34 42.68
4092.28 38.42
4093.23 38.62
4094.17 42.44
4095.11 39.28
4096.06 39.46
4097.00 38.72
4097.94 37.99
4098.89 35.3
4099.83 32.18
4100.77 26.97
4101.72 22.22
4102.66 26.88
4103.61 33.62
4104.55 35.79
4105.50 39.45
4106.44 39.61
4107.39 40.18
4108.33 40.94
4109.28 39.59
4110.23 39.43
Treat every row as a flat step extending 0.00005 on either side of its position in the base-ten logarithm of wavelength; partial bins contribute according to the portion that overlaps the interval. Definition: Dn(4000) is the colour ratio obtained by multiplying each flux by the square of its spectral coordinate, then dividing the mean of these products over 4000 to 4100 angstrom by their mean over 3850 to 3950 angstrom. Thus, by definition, 1.5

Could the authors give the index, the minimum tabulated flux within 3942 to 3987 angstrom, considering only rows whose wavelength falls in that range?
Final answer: 4.729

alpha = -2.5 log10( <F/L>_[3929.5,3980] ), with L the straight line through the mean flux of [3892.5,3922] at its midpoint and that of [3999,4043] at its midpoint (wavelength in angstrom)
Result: 0.459 mag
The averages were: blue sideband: 33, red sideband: 40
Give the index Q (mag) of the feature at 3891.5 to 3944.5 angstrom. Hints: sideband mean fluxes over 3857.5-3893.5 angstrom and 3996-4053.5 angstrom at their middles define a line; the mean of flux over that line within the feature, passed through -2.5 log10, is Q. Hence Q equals 0.20 mag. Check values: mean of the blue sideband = 30.7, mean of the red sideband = 39.6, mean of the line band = 27.3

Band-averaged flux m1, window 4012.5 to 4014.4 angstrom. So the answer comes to 40.5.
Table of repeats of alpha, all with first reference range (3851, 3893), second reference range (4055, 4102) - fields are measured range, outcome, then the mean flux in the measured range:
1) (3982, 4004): -0.082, 38.1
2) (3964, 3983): 0.422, 23.5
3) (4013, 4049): -0.095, 39.9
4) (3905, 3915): -0.077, 34.8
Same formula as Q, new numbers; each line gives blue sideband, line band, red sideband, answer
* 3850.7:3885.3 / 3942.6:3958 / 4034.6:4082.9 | 0.13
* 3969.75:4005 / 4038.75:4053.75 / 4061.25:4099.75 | -0.08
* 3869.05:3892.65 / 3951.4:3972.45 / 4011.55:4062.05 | 0.40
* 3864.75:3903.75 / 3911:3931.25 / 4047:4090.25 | 0.13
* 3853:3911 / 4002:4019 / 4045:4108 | -0.10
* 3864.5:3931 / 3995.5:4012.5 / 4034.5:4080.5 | -0.07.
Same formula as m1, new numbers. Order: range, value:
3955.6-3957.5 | 31.3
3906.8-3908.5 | 33.5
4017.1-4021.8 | 42.4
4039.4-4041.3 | 41.2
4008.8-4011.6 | 39.8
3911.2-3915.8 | 36.6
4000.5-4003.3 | 41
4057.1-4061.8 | 38.9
